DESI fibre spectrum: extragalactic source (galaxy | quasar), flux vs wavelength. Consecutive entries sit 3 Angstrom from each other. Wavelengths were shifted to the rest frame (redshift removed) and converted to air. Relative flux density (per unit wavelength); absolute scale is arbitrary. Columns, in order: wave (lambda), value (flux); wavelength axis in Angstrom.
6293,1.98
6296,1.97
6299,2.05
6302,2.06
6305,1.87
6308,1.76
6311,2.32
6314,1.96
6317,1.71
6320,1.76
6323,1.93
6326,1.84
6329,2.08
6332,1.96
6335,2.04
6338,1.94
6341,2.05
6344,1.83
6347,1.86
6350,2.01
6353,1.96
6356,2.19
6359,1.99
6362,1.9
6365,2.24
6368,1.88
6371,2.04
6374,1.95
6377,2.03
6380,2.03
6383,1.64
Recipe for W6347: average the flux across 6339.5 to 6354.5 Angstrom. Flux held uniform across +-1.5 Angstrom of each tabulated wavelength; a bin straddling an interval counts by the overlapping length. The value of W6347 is 1.94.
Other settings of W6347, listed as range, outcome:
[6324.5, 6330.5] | 1.96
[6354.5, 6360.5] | 2.09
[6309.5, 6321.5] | 1.94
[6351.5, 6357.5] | 2.07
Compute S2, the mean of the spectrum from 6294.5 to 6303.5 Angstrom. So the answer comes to 2.03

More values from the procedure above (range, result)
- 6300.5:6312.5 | 2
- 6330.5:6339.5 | 1.98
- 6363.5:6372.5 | 2.05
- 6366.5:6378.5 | 1.97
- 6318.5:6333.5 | 1.91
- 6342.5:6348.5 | 1.84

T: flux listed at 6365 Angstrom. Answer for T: 2.24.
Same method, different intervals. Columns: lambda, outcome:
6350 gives 2.01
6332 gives 1.96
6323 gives 1.93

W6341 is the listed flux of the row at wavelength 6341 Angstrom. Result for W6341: 2.05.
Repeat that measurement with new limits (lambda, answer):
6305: 1.87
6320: 1.76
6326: 1.84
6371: 2.04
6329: 2.08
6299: 2.05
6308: 1.76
